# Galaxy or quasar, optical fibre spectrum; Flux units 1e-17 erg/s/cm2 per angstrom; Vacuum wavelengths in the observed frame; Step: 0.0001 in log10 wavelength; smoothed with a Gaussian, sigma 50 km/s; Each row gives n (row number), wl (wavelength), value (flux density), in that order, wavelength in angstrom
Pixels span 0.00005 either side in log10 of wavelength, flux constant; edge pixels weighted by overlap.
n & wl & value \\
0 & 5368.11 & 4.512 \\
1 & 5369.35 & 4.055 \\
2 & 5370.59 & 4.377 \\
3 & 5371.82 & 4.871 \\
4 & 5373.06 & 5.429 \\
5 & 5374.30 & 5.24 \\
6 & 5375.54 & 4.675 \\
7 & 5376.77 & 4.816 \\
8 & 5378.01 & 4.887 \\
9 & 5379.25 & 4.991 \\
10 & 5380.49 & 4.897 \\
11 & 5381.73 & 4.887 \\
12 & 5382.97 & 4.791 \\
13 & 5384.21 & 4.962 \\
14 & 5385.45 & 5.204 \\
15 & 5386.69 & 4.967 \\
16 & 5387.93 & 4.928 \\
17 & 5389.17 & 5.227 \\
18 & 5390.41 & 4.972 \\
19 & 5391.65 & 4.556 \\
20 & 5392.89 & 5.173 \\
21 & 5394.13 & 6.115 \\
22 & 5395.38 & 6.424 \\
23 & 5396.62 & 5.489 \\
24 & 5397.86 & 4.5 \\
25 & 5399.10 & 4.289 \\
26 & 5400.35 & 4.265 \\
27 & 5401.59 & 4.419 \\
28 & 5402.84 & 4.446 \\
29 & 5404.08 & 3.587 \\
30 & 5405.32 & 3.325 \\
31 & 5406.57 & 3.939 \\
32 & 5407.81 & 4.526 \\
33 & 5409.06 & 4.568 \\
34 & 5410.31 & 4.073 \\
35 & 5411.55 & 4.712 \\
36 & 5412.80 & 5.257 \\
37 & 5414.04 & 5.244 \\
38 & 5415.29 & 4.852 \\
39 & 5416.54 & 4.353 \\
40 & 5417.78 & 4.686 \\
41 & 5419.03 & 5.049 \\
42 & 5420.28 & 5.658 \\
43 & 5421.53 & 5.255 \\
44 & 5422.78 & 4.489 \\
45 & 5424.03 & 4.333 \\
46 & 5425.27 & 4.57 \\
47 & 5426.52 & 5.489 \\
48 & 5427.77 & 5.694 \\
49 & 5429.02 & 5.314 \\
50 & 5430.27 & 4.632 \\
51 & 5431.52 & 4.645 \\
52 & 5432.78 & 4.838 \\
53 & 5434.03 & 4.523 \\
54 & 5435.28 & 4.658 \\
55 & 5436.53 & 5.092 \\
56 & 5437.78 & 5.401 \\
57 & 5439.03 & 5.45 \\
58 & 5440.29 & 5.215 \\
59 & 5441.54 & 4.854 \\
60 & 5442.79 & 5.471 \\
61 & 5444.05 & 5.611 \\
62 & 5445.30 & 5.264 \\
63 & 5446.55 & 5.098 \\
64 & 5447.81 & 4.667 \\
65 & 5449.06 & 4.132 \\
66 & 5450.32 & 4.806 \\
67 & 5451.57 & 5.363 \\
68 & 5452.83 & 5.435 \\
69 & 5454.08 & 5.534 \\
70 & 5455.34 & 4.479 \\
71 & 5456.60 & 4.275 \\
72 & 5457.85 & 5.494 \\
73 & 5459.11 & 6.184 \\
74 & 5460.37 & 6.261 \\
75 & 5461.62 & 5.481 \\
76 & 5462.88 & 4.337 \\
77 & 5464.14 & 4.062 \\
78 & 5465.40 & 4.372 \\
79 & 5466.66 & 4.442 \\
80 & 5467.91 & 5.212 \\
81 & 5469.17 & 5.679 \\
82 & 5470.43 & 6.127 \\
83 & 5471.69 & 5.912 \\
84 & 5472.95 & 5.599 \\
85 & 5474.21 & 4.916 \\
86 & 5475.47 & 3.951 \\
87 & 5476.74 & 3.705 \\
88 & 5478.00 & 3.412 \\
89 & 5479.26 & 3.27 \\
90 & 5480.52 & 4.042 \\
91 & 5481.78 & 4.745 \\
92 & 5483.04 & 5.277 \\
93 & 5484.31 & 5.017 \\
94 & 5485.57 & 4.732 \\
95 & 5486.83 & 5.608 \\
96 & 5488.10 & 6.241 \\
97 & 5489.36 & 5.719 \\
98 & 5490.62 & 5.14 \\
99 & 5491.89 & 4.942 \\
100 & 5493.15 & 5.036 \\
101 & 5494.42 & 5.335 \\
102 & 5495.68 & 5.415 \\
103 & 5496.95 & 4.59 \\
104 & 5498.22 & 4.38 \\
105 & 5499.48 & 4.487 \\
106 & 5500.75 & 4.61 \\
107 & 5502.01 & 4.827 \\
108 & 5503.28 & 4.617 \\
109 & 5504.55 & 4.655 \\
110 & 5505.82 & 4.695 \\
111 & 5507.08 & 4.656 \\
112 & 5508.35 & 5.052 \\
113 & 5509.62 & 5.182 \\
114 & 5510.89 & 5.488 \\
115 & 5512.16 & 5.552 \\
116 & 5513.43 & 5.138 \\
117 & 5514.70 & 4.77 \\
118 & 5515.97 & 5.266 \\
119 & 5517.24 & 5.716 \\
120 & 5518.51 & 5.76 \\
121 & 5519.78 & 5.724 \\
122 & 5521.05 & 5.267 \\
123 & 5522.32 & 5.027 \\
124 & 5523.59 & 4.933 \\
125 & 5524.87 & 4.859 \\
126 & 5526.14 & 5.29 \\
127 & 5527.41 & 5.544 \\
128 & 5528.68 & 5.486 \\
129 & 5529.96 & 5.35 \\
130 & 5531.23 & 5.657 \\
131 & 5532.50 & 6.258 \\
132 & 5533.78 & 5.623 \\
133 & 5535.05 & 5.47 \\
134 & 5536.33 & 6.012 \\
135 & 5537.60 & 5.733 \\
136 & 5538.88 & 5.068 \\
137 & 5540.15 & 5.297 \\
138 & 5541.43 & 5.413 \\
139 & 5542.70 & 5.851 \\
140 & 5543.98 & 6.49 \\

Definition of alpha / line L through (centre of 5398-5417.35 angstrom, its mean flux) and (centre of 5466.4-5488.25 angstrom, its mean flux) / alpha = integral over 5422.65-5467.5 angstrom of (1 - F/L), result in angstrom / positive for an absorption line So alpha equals -3.5 angstrom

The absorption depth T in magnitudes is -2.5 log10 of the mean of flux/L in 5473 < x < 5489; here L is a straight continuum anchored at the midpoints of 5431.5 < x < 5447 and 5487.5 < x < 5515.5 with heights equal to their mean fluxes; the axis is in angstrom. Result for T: 0.09 mag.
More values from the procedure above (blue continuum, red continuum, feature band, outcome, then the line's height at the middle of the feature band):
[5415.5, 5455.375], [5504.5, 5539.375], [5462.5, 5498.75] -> 0.067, 5.18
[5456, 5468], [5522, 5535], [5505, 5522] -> 0.017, 5.32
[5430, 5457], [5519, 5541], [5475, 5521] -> 0.077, 5.28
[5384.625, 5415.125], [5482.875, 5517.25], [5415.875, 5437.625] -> -0.015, 4.84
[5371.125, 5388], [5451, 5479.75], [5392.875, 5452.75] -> 0.018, 4.95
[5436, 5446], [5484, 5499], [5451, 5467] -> 0.040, 5.25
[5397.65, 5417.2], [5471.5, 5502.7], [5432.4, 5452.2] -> -0.102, 4.58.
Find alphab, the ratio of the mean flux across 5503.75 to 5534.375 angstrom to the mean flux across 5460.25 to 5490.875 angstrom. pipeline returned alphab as 1.1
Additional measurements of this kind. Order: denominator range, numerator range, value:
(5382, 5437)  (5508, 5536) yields 1.12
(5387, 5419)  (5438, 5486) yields 1.05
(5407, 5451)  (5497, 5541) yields 1.06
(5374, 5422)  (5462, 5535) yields 1.04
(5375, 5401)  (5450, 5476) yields 1.03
